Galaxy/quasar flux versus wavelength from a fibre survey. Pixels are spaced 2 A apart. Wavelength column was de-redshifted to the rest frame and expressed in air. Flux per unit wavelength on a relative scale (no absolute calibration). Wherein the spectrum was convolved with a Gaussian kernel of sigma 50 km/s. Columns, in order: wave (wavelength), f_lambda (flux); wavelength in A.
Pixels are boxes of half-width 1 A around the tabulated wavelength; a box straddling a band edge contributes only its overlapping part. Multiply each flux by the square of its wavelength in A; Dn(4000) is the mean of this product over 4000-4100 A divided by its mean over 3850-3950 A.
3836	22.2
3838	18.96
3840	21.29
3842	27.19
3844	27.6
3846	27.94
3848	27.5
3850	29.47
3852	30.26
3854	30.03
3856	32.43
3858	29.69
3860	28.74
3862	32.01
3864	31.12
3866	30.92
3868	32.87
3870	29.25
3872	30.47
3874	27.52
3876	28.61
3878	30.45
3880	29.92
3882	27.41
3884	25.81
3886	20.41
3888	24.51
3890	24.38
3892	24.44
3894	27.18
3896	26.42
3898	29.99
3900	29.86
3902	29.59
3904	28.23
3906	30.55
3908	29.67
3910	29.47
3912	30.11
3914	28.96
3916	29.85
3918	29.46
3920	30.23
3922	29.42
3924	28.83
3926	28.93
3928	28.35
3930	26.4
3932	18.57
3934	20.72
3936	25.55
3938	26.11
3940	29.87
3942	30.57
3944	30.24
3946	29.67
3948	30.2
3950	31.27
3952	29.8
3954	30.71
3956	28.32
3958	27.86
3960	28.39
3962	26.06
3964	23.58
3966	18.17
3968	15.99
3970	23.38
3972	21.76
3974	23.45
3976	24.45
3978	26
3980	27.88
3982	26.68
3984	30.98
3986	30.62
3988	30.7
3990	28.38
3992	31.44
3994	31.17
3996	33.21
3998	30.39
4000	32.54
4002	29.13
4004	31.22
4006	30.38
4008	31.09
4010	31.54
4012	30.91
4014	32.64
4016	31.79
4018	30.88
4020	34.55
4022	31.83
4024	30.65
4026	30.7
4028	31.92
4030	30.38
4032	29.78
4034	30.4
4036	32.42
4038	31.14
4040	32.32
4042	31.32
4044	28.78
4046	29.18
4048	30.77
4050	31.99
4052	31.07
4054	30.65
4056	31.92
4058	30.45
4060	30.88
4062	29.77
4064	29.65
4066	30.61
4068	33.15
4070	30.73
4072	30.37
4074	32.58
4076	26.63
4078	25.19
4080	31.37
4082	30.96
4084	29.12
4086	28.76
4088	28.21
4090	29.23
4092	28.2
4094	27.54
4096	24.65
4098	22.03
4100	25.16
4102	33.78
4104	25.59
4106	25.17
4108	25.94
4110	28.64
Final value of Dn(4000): 1.14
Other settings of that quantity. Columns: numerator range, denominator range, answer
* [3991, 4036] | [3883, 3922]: 1.19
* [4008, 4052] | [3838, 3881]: 1.17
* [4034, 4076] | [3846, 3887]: 1.16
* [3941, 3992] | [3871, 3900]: 1.04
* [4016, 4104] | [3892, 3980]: 1.17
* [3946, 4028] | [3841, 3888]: 1.06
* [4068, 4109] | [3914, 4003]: 1.09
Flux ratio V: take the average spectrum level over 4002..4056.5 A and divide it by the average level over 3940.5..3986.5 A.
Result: 1.16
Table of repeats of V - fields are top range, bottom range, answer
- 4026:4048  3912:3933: 1.10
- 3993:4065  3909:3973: 1.15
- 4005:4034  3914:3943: 1.14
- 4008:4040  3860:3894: 1.12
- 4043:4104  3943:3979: 1.13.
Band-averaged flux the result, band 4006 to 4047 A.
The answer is 31.2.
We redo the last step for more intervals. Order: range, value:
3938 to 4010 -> 28.2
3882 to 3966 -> 27.7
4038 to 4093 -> 30.2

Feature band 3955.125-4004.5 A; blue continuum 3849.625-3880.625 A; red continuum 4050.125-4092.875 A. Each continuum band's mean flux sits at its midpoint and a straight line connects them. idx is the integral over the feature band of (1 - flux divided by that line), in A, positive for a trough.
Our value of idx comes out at 4.7 A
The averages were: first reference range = 30.3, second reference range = 30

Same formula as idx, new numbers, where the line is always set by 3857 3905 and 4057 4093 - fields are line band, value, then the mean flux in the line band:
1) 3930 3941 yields 1.7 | 24.4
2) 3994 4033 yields -2.7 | 31.3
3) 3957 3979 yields 4.1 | 23.6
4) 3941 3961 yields -0.6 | 29.7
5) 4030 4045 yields -0.7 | 30.8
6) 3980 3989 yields -0.1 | 29.5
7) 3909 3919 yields -0.3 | 29.6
